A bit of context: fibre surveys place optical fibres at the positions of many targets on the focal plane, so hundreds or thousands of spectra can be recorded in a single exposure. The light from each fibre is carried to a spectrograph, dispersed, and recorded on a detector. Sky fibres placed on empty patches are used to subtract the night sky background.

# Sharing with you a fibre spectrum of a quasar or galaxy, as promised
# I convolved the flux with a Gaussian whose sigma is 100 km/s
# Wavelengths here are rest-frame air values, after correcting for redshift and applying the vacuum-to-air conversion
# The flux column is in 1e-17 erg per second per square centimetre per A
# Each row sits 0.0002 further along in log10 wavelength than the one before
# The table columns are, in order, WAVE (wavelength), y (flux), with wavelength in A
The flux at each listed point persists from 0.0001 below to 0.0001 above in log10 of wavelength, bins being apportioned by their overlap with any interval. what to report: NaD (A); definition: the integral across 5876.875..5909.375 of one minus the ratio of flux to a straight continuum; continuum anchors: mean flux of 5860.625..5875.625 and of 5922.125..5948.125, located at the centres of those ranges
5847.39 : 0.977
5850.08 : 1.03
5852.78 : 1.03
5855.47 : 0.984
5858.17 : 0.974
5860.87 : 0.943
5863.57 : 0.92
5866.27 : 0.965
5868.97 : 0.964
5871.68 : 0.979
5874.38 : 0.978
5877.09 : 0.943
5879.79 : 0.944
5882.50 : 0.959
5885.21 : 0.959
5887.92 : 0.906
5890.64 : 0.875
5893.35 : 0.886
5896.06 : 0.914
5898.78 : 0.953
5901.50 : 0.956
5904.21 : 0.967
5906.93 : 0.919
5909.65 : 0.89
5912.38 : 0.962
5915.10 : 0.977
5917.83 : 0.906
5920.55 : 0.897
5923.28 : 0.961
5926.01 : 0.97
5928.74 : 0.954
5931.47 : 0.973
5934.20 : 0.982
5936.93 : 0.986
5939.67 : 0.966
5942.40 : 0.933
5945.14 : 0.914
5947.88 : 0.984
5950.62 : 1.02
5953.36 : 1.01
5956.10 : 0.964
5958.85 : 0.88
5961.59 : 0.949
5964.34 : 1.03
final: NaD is 1.0 A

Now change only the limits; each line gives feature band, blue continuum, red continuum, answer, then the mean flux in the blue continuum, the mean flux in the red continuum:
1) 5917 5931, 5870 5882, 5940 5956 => 0.39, 0.961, 0.971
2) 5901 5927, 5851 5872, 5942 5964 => 0.68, 0.97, 0.961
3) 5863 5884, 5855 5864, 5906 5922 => -0.22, 0.956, 0.925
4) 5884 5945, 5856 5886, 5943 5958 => 1.62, 0.958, 0.972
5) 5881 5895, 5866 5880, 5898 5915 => 0.55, 0.964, 0.943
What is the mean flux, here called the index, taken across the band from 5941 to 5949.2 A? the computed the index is 0.944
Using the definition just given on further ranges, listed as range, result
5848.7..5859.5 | 1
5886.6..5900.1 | 0.906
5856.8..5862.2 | 0.958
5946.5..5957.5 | 0.994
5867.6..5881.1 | 0.962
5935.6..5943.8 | 0.961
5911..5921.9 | 0.935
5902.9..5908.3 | 0.943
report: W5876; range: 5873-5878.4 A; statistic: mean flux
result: 0.961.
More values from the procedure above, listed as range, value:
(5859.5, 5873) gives 0.954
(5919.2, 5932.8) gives 0.951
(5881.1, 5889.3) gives 0.94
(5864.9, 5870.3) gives 0.965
